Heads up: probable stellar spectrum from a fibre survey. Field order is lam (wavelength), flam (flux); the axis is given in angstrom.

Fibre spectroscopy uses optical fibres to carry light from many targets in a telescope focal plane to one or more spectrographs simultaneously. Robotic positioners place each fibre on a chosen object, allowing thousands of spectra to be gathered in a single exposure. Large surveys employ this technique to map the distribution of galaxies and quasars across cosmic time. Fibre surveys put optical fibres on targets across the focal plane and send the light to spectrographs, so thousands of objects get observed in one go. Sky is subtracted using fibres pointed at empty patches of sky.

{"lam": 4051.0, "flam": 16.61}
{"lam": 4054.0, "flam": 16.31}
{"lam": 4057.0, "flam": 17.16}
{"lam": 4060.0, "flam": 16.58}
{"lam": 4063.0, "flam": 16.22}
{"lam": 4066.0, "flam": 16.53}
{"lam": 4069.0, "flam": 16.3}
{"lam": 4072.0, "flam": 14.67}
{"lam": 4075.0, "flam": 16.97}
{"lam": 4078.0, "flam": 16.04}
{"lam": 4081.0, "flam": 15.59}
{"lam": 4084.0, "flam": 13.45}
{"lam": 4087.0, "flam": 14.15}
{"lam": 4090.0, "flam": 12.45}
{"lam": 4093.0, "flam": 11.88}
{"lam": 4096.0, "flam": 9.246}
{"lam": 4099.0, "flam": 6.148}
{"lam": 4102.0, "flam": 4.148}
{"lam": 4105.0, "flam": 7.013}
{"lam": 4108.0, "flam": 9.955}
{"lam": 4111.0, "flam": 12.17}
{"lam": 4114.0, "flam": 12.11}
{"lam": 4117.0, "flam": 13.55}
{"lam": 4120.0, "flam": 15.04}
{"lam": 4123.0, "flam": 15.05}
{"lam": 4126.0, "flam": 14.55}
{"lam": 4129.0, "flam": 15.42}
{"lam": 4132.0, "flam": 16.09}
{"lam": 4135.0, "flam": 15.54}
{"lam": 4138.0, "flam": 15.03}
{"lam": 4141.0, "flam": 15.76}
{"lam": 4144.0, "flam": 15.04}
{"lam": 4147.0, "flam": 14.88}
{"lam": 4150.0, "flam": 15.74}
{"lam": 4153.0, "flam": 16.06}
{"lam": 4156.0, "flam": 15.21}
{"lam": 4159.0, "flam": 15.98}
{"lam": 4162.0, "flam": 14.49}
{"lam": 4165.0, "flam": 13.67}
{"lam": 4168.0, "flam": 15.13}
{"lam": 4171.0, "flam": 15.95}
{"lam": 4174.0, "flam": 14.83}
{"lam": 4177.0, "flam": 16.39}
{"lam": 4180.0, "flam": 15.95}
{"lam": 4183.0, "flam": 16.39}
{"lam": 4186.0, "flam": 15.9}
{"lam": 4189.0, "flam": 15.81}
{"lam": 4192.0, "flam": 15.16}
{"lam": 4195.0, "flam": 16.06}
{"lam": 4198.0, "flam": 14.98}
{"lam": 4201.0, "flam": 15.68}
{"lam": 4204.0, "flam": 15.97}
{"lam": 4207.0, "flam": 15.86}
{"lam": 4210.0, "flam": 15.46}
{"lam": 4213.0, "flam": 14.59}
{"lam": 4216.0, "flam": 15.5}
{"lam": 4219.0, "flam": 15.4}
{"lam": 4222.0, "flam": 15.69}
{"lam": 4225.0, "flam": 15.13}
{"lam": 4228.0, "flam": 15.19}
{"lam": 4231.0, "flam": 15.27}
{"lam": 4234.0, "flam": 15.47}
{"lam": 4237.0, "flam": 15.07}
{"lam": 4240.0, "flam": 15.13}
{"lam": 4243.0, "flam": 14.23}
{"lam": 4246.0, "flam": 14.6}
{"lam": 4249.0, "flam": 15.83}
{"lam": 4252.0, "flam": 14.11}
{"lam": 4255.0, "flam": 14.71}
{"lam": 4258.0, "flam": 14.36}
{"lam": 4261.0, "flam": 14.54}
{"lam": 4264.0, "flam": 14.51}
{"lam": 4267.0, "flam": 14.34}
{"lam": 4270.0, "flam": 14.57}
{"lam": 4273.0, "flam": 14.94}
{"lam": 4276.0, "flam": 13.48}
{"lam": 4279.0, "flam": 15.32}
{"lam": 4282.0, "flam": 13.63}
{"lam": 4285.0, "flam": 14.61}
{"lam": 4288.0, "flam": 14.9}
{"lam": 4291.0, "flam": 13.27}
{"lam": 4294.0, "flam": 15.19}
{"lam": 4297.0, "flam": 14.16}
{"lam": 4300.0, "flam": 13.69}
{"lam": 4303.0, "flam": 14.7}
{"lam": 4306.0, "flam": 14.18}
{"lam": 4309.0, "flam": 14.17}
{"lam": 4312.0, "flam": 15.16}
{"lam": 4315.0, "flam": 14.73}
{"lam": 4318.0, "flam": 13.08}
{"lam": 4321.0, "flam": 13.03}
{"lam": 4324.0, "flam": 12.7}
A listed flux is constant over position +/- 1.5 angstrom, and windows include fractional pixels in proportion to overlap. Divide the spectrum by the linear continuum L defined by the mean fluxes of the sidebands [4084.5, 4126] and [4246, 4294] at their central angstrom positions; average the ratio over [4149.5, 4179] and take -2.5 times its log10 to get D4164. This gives -0.23 mag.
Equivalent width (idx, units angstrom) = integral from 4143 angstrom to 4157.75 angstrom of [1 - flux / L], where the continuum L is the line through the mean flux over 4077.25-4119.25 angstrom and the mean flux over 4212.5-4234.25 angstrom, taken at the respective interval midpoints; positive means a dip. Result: -2.81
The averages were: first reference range 11.3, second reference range 15.3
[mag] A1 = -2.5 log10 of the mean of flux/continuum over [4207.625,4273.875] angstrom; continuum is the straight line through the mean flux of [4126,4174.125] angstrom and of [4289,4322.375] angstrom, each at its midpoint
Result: -0.02 mag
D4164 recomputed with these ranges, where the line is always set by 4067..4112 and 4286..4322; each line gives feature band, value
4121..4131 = -0.21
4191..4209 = -0.19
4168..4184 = -0.22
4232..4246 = -0.11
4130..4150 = -0.22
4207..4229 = -0.15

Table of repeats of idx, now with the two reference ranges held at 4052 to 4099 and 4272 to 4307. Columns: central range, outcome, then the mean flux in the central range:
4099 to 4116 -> 6.6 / 8.95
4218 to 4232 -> -0.9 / 15.3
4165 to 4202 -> -2.9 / 15.6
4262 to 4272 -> -0.1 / 14.5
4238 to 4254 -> -0.4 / 14.8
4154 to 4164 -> -0.5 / 15.2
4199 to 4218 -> -1.4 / 15.5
